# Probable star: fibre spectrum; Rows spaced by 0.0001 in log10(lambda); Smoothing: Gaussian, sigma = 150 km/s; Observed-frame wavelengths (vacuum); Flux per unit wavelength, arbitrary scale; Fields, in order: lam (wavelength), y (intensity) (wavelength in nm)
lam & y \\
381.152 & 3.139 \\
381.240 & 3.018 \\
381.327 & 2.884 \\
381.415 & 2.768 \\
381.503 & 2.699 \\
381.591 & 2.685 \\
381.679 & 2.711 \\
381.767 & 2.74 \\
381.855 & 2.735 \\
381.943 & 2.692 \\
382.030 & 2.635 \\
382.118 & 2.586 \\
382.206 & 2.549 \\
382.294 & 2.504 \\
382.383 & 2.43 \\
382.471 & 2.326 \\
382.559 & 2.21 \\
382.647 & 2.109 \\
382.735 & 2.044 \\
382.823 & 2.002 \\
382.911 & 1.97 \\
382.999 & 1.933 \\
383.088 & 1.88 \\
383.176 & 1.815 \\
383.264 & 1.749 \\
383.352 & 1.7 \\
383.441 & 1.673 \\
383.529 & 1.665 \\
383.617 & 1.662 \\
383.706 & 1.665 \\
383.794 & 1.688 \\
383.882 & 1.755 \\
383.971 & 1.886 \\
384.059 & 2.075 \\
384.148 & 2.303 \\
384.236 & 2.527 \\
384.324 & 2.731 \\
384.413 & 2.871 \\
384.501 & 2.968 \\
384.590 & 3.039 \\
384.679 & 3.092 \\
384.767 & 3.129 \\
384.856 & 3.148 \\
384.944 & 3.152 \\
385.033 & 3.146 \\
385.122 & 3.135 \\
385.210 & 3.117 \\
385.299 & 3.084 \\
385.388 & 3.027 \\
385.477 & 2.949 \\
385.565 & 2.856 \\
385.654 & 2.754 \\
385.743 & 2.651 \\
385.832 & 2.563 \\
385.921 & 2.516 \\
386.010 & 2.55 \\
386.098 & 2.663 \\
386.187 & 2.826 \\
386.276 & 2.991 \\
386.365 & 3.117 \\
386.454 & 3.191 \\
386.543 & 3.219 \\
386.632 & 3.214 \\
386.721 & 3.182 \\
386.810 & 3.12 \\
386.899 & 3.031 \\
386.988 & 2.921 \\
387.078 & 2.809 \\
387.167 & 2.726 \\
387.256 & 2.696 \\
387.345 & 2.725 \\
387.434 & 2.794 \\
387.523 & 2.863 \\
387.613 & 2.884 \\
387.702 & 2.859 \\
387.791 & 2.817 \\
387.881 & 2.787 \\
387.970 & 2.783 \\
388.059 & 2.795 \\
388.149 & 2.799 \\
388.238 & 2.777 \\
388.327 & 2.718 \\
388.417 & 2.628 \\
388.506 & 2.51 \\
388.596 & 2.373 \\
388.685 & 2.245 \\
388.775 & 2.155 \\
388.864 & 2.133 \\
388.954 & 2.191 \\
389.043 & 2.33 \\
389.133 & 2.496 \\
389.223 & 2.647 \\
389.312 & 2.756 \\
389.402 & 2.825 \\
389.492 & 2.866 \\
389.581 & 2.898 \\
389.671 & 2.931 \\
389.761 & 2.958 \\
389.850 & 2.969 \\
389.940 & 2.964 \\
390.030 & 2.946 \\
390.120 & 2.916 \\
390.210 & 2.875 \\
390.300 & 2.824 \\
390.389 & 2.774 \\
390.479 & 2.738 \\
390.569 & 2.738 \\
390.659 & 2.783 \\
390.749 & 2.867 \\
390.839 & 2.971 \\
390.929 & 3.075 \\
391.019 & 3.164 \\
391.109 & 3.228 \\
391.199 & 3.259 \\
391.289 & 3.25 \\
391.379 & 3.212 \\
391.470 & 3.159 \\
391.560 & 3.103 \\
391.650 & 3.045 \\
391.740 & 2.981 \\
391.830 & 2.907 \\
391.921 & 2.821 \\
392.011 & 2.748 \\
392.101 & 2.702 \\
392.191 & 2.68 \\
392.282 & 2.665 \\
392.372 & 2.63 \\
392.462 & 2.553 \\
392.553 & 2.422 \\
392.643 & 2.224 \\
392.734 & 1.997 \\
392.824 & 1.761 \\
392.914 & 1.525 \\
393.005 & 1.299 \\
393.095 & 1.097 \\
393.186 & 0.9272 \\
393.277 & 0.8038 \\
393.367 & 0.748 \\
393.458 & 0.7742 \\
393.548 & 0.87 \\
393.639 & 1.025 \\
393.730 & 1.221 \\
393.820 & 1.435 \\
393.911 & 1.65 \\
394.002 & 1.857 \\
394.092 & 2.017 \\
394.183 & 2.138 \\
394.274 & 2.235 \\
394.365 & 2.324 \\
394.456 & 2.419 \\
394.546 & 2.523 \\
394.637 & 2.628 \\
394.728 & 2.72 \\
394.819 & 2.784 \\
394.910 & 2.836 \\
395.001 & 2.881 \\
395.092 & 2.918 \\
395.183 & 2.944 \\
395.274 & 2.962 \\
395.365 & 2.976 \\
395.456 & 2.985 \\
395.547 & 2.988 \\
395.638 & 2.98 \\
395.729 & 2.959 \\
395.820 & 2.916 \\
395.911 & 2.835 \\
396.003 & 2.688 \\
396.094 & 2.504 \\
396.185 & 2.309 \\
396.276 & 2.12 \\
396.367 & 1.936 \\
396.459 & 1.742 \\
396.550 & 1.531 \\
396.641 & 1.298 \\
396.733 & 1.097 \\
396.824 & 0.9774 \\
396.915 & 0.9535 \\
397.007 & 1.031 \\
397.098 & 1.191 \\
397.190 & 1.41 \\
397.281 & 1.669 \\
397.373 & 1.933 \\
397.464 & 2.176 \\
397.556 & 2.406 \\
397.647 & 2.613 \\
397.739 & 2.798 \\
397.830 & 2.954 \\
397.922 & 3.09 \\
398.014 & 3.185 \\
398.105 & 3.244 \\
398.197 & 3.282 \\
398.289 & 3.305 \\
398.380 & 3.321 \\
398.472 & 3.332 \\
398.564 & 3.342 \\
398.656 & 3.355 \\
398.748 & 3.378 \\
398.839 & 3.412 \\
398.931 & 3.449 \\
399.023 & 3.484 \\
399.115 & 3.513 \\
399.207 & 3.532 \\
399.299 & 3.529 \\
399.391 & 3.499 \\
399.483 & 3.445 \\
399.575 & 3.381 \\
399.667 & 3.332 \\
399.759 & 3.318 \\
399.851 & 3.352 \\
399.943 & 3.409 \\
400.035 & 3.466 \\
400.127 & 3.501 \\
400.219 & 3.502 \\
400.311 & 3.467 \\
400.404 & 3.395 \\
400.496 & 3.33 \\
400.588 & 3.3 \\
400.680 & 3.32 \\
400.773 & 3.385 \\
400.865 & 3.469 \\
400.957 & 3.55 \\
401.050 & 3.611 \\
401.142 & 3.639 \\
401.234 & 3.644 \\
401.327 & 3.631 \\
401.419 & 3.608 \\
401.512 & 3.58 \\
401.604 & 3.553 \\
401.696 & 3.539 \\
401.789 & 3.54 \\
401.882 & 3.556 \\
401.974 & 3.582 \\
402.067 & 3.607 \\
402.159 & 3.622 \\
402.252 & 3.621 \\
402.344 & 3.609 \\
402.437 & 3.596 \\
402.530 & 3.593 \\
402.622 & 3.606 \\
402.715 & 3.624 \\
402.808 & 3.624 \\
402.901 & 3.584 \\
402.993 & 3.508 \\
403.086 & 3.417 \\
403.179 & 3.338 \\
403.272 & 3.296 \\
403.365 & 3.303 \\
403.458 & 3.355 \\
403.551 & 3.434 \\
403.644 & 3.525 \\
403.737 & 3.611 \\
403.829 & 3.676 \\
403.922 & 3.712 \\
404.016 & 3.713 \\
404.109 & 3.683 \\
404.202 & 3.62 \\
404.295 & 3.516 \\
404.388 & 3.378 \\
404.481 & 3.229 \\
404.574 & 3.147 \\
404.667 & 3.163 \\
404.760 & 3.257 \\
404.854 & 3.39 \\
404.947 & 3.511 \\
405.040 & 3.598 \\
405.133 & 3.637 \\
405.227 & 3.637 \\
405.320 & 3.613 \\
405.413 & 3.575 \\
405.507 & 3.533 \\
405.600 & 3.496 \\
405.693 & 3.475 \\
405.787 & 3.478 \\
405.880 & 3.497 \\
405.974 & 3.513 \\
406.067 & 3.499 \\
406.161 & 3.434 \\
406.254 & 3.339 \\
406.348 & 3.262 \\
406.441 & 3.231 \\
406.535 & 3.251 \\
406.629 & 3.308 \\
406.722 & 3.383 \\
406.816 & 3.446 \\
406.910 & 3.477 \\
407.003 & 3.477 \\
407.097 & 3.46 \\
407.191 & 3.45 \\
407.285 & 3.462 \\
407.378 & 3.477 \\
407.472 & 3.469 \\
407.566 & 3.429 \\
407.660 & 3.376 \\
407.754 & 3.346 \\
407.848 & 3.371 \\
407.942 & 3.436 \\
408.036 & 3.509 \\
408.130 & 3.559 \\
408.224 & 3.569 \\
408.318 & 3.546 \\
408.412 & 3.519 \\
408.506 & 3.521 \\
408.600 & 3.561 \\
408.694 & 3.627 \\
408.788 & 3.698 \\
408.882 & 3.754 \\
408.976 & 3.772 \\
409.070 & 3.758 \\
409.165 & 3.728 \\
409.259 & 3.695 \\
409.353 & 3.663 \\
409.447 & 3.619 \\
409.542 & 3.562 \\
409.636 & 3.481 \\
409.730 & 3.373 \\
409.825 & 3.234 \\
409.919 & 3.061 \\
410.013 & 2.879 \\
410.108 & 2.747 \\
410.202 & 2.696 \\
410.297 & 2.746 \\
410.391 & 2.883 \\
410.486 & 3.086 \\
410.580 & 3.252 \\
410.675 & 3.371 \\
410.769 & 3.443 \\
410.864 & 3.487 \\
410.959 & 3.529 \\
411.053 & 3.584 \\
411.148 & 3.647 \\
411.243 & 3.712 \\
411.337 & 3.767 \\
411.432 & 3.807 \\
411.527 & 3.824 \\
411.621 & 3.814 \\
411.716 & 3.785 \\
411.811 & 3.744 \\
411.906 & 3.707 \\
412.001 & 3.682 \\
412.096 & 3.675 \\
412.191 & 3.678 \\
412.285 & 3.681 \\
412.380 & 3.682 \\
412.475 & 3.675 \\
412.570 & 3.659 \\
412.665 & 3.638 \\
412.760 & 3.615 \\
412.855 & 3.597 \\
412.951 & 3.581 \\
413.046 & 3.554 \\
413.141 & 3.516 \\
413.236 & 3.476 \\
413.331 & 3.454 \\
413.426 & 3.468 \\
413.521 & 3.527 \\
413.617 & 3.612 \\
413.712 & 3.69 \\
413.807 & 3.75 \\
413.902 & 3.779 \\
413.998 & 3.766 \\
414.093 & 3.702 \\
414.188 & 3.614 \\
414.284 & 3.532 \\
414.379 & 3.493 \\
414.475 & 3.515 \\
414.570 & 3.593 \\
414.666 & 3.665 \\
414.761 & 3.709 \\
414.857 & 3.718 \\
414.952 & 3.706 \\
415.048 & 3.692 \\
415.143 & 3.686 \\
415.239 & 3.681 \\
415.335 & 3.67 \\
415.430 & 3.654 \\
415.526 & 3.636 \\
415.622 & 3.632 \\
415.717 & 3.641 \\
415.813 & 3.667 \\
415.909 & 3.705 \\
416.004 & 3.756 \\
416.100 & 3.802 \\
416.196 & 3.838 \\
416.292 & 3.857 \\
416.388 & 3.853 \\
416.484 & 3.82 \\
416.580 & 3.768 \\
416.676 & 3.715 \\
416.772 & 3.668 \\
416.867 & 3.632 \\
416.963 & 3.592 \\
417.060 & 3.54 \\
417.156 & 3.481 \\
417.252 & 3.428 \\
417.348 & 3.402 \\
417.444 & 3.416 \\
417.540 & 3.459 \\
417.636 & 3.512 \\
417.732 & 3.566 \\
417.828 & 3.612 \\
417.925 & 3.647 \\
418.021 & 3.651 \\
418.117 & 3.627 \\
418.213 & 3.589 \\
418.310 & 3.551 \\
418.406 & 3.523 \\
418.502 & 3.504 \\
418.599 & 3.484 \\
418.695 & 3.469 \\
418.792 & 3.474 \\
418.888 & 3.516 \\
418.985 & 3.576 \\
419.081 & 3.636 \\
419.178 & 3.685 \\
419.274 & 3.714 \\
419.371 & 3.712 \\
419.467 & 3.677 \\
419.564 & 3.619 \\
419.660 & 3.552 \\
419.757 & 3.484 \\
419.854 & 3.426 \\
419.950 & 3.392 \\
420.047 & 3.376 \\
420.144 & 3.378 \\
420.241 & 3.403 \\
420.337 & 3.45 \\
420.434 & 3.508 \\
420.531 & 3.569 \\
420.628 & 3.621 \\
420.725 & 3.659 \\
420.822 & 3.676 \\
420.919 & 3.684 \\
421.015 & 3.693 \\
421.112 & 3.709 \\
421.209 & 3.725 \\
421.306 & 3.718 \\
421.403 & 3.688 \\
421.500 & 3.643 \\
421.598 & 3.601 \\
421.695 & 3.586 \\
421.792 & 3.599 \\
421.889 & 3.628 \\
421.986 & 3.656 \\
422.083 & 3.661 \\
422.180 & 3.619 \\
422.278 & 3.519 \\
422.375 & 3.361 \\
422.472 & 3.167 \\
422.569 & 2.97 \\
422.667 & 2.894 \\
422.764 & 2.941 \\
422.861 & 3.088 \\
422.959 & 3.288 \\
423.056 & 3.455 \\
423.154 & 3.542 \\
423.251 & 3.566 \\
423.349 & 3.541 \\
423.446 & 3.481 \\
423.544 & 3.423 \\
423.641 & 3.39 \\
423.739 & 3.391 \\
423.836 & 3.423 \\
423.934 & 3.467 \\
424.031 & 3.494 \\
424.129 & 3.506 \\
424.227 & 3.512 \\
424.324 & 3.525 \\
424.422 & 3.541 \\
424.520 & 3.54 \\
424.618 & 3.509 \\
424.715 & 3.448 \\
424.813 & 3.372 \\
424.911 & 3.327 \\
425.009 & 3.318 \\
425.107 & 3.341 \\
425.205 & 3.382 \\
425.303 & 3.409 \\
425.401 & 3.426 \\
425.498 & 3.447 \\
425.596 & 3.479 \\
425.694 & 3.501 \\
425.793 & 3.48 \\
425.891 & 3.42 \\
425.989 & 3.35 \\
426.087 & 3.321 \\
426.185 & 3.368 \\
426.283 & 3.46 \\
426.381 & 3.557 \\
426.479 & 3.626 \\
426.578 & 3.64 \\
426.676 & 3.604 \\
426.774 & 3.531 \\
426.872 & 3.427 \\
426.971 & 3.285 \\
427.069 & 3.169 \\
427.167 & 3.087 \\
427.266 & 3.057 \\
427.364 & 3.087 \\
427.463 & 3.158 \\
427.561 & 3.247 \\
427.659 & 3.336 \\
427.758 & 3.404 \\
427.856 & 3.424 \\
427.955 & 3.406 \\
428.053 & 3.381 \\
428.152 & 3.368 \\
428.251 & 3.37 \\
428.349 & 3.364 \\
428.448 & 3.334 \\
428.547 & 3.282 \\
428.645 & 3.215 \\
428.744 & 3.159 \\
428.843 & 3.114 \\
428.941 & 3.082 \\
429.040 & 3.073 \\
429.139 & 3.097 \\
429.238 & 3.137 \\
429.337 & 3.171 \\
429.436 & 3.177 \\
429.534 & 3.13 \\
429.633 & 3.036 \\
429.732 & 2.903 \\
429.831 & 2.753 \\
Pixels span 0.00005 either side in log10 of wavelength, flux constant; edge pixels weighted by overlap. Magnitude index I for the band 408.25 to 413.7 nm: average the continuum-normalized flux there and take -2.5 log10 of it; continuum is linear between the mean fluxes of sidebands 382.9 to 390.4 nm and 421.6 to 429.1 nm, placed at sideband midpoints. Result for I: -0.13 mag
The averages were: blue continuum 2.65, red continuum 3.38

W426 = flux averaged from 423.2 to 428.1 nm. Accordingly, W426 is 3.41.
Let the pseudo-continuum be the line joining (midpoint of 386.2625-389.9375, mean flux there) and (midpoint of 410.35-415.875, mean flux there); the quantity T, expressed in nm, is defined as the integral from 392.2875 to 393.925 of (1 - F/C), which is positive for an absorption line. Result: 0.79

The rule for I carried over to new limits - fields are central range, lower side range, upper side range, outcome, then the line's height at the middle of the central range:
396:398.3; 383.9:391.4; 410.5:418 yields 0.42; 3.11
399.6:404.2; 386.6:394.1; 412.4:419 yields -0.17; 3.02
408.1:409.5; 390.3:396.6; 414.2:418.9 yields -0.14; 3.21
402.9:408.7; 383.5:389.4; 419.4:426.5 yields -0.12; 3.11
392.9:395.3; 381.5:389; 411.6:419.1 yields 0.46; 2.89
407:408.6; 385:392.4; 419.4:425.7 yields -0.09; 3.2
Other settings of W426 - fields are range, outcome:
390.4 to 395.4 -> 2.37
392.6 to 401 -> 2.53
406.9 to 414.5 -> 3.52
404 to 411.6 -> 3.45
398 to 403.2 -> 3.48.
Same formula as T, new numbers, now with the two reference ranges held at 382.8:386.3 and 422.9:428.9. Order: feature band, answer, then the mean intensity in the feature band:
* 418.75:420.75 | -0.18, 3.54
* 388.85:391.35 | -0.24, 2.85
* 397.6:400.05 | -0.45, 3.31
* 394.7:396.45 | -0.01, 2.73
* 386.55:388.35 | -0.24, 2.87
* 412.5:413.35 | -0.13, 3.57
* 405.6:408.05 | -0.37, 3.42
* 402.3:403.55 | -0.27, 3.49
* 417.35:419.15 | -0.18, 3.54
